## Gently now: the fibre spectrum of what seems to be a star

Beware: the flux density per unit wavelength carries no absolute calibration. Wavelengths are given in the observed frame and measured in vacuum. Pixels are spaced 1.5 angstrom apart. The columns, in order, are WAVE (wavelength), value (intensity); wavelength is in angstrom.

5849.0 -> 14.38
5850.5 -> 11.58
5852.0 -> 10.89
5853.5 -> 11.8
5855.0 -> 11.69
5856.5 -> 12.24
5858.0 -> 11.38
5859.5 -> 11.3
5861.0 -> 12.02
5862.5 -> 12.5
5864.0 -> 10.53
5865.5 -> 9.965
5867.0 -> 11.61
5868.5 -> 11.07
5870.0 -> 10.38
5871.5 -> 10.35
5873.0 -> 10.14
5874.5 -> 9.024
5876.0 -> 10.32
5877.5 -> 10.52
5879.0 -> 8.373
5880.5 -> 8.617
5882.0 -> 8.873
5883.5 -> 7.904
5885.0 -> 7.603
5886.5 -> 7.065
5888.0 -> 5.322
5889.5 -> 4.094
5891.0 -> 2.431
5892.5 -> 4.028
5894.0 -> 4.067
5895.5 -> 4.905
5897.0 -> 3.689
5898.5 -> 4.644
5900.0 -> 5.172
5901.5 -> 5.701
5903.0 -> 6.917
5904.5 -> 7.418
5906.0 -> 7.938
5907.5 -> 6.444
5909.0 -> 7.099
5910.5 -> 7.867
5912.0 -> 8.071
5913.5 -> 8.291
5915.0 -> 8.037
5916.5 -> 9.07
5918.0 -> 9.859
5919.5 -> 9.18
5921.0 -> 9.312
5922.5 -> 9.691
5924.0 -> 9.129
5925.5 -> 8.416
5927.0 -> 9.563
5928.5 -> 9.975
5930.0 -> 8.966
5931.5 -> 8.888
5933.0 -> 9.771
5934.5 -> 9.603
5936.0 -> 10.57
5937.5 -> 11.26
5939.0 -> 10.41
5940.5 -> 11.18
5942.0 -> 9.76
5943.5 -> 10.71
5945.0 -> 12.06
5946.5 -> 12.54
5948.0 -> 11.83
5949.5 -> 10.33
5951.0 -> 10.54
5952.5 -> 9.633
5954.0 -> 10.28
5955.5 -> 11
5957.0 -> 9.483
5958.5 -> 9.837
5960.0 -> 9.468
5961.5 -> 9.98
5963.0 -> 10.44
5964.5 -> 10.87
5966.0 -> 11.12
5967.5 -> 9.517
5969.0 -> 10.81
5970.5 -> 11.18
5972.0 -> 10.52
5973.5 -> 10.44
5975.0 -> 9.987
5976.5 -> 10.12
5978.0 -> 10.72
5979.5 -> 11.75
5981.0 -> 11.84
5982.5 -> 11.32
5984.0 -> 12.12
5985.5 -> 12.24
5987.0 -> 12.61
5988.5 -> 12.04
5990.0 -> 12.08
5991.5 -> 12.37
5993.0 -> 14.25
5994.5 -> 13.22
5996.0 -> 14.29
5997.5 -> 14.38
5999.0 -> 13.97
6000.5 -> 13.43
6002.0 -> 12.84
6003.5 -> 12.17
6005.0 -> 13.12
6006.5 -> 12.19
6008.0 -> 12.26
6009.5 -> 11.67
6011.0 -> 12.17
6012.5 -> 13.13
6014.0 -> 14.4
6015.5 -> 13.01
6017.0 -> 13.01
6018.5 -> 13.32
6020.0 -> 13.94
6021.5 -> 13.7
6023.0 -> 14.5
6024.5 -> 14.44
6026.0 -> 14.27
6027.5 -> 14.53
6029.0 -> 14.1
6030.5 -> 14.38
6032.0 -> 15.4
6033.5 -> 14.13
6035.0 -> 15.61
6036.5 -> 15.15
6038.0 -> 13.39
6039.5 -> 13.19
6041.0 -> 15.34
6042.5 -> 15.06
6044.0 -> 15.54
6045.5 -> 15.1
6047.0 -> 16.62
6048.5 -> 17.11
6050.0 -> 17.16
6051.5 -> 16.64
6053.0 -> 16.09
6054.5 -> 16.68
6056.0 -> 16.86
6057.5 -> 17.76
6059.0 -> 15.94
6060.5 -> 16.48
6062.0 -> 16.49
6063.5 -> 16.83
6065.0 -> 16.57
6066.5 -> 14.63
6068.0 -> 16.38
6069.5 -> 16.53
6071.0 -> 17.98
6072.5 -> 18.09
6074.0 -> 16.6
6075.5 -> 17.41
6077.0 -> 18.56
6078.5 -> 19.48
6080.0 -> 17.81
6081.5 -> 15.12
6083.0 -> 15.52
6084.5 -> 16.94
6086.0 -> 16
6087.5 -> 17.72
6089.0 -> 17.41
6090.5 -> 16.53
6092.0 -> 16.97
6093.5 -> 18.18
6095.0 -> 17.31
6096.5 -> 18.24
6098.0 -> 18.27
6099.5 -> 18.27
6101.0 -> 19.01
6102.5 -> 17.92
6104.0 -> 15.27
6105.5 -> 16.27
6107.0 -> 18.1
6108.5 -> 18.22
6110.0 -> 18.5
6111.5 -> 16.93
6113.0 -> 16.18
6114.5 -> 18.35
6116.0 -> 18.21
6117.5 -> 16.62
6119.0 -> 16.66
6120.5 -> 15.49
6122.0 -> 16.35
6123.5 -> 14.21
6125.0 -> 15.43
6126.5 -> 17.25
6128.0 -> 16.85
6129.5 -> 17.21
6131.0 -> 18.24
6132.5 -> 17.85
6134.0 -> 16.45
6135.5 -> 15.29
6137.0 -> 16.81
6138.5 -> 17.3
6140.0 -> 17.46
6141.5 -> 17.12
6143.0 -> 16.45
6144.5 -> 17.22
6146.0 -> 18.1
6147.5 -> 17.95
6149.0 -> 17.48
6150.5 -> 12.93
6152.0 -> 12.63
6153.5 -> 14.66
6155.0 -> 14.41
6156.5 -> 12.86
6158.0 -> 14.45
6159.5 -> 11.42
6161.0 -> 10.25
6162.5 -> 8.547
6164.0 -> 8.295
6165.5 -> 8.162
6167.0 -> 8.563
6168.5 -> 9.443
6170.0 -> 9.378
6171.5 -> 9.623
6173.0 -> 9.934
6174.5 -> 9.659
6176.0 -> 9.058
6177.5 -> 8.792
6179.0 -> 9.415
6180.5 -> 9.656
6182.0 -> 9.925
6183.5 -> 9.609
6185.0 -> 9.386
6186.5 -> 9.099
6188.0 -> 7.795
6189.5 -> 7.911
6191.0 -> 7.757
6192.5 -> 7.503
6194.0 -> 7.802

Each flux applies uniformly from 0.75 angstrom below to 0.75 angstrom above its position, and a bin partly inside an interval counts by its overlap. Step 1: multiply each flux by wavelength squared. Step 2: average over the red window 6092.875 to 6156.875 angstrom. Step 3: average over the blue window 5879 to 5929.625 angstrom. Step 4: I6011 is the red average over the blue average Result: 2.51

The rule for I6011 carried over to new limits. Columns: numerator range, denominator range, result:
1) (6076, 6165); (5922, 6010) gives 1.54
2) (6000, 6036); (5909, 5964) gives 1.42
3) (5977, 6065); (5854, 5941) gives 1.71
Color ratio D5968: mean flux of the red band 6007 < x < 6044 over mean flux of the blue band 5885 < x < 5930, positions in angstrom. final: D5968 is 1.98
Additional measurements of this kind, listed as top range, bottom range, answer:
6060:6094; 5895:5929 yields 2.21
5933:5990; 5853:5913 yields 1.31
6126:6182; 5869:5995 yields 1.43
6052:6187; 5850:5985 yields 1.62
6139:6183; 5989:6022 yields 0.93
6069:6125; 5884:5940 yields 2.26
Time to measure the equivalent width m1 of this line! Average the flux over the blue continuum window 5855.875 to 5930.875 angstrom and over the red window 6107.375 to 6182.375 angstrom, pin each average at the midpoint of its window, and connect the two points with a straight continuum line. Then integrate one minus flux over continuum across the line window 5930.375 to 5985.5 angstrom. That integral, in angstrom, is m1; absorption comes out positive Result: -4.37 angstrom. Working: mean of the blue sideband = 8.34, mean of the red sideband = 14.2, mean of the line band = 10.6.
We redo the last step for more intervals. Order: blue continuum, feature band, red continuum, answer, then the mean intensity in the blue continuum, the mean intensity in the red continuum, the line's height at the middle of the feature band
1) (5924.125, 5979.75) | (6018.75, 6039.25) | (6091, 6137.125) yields -1.2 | 10.3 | 17.1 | 13.6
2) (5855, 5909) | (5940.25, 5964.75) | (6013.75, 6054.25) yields 1.4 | 8.17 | 14.8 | 11.2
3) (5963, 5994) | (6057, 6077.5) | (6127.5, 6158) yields -4.2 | 11.4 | 16.2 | 14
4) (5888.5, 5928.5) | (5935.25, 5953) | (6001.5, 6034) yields -3.5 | 7.01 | 13.5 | 9.12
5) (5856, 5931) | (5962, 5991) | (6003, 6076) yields 2.4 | 8.33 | 15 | 12.1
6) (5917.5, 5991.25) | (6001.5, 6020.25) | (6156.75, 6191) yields -4.7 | 10.5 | 9.48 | 10.3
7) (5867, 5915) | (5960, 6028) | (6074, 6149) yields -2.2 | 7.32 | 17.2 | 11.9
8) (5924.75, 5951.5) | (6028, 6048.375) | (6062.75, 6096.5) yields 0.2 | 10.4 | 17.1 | 15.1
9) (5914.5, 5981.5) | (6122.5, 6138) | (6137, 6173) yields -4.4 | 10.2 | 13.3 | 12.9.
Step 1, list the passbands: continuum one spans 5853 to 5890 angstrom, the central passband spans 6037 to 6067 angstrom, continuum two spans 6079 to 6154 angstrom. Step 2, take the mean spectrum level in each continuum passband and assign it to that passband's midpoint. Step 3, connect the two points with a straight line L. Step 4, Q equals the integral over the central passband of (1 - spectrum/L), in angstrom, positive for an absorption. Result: -1.9 angstrom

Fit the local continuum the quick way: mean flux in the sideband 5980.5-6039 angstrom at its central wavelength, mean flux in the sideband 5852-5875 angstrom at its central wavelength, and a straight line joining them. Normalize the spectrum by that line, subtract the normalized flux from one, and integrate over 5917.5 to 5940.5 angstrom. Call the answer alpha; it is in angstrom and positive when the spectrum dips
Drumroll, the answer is 4.60 angstrom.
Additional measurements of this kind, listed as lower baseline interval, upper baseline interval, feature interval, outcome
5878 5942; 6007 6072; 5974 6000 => -0.4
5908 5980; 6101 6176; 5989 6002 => -2.5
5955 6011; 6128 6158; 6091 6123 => -4.6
